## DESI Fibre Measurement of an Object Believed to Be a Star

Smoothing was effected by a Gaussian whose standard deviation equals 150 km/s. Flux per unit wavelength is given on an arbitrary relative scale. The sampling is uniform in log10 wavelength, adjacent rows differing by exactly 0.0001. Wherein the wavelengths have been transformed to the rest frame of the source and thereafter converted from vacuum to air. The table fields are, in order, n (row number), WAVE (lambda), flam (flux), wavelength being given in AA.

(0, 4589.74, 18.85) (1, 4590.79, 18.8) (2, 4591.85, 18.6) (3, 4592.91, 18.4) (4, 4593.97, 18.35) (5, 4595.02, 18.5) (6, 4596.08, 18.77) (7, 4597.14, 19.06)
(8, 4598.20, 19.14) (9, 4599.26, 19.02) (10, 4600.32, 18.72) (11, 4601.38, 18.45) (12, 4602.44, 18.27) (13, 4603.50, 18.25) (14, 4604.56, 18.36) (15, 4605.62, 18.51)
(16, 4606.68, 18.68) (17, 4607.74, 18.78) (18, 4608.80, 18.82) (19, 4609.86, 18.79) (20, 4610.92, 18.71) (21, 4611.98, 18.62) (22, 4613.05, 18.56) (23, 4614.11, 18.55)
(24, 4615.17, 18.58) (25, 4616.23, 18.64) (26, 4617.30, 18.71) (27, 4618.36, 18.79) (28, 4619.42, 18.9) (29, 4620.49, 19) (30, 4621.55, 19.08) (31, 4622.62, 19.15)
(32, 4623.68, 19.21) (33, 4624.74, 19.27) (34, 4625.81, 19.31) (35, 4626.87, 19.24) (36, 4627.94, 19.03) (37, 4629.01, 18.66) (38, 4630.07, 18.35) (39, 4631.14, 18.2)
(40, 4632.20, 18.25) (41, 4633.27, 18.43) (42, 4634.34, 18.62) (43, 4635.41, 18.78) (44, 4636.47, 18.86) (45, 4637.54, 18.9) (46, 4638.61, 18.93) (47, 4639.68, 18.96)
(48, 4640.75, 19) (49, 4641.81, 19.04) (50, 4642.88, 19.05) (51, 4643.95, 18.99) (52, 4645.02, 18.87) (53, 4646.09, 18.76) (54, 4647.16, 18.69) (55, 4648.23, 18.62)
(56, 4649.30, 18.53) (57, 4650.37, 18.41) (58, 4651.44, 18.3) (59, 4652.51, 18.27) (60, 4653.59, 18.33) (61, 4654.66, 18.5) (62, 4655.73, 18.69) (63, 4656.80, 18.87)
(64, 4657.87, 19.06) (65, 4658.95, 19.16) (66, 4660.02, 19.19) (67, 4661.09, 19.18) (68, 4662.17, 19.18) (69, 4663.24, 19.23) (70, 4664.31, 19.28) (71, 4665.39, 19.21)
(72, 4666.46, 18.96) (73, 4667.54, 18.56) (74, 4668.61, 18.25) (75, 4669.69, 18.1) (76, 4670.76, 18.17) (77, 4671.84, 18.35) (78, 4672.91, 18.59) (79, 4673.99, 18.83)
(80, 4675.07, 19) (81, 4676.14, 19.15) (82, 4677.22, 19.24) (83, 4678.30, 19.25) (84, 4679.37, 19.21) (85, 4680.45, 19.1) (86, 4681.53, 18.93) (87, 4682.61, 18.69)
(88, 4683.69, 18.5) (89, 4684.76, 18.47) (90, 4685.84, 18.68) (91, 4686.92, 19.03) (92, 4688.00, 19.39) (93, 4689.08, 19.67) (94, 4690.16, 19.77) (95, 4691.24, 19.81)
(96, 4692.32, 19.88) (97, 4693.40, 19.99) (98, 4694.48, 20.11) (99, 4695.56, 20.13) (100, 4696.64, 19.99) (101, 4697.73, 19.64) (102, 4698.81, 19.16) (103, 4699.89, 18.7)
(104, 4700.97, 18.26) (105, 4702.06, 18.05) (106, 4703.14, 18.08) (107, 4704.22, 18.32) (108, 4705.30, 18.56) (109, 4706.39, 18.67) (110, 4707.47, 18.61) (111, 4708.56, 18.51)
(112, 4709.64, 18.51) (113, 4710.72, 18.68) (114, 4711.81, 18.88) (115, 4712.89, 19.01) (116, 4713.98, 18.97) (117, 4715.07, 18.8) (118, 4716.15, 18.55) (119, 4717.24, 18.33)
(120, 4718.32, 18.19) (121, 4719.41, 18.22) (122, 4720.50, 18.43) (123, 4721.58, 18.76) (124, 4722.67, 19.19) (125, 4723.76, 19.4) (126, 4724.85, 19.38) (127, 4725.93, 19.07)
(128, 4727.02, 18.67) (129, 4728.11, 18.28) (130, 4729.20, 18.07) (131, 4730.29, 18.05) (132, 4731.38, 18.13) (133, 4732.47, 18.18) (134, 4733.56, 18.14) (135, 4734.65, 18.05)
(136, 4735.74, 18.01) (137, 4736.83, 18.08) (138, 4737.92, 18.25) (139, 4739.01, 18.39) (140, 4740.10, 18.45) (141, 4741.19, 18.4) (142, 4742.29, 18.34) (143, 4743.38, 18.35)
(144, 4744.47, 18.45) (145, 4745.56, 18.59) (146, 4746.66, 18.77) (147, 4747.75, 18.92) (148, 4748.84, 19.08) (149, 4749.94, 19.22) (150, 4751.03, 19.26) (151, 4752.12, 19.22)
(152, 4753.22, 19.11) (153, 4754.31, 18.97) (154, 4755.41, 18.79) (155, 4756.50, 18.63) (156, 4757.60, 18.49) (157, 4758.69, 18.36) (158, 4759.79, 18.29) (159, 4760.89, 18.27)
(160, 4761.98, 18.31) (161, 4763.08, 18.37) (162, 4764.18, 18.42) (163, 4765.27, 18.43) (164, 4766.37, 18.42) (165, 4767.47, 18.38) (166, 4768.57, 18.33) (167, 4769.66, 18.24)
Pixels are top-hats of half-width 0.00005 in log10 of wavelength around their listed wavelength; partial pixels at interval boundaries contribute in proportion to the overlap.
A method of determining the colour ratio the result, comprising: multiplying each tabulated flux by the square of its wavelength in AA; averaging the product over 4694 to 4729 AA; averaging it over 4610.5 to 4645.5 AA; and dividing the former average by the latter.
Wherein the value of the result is 1.0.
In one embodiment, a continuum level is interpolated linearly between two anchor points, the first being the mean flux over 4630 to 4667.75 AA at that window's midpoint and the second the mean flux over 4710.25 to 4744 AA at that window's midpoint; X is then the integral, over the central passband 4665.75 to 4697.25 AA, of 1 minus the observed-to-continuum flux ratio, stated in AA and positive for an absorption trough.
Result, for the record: -0.7 AA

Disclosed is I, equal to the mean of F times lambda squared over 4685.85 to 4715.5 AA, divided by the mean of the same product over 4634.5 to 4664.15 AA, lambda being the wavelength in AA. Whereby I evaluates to 1.0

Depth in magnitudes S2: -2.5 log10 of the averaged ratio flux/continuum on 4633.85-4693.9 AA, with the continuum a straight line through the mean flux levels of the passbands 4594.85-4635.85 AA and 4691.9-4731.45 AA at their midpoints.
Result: -0.01 mag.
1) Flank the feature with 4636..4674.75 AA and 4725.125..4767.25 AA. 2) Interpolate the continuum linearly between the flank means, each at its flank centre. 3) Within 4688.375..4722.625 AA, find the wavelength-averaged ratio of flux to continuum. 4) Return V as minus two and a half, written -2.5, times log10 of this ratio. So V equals -0.02 mag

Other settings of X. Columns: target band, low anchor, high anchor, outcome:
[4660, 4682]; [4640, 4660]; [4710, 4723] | -0.2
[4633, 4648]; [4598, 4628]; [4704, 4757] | -0.1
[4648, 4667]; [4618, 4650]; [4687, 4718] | 0.1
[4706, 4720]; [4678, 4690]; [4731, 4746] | 0.0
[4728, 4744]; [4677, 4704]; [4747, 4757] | 0.7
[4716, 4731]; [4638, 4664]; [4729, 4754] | 0.0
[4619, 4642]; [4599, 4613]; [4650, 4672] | -0.3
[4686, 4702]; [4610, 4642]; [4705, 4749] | -0.7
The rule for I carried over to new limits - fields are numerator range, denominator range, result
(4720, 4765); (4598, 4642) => 1.04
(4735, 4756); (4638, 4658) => 1.04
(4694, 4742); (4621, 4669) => 1.02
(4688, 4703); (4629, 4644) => 1.06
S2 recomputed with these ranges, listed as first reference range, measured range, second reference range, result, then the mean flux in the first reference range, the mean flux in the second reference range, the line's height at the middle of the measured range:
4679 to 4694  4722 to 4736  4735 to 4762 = 0.02 mag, 19.2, 18.6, 18.8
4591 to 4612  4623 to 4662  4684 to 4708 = 0.00 mag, 18.6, 19.1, 18.9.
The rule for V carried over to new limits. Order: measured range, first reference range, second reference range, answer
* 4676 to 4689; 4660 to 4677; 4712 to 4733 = -0.012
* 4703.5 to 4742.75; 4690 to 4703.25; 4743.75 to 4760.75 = 0.034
